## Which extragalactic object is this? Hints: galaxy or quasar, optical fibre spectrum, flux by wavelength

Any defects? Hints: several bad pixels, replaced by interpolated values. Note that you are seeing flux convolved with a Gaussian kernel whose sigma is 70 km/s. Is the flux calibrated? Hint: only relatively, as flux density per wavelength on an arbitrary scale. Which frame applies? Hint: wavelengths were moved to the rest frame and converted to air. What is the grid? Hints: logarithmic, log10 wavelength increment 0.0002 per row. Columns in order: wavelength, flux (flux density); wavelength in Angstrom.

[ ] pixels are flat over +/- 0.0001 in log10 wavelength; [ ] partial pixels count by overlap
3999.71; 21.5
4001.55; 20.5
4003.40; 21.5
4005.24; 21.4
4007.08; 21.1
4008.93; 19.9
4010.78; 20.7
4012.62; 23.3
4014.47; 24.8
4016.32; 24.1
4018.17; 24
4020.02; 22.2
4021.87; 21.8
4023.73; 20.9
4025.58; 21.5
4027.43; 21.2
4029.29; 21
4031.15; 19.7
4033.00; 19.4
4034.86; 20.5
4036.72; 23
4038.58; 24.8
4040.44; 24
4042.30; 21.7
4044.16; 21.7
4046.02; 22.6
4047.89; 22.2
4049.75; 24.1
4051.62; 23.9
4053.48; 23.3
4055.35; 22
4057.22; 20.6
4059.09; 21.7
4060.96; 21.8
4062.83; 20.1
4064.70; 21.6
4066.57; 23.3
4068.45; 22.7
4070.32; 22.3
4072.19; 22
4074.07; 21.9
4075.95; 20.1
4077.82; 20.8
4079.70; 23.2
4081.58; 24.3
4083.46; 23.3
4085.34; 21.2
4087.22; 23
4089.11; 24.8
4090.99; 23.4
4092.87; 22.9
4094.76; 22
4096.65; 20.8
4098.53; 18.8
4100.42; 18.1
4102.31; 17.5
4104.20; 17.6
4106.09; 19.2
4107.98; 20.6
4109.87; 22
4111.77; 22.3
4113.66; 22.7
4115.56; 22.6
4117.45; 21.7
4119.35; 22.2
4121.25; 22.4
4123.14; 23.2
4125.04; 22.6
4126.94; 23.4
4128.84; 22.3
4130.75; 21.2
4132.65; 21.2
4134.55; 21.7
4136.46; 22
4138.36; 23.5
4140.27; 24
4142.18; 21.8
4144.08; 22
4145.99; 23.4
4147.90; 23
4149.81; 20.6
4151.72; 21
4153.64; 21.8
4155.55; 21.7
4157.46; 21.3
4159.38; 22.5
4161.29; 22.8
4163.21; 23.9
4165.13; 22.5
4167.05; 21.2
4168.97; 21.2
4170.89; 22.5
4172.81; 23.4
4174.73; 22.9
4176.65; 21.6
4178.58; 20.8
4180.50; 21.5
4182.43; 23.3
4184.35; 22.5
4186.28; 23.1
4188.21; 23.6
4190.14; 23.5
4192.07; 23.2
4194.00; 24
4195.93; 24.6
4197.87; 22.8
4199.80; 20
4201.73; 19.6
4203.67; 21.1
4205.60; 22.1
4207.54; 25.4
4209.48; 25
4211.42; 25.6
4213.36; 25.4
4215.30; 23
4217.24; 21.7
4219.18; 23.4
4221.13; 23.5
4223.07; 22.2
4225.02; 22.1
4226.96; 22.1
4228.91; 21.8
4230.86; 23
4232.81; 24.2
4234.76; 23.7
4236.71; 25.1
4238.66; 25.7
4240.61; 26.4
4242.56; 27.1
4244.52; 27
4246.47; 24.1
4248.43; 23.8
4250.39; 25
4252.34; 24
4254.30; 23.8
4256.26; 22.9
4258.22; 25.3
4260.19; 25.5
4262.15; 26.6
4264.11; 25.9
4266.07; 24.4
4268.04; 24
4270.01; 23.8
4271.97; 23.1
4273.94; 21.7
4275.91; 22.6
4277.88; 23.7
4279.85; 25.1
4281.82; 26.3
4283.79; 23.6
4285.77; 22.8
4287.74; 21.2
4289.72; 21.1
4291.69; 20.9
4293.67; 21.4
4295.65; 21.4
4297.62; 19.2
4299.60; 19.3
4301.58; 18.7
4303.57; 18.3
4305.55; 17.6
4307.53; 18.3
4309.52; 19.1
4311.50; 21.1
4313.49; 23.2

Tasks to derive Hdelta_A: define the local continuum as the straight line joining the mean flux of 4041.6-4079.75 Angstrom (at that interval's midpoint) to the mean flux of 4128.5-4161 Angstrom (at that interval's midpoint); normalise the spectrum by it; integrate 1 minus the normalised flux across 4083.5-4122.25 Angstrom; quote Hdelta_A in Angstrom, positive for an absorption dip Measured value 1.3 Angstrom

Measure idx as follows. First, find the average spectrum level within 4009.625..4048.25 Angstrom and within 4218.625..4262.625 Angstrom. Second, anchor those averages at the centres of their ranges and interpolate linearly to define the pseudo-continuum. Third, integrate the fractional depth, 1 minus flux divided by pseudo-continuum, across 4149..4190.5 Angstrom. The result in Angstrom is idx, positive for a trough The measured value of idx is 2.3 Angstrom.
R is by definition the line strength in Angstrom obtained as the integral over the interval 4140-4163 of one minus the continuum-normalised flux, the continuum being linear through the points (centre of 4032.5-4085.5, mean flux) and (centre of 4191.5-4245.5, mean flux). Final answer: 0.88 Angstrom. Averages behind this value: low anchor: 22.2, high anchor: 23.6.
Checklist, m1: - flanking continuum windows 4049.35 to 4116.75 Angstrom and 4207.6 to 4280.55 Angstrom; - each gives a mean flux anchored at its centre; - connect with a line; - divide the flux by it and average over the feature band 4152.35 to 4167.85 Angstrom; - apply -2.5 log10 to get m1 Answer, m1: 0.03 mag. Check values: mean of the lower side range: 21.7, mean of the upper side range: 24.2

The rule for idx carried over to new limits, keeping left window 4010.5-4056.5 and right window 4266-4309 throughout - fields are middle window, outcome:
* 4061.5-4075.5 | 0.2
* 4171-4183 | -0.2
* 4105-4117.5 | 0.3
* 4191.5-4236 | -2.4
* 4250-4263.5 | -1.9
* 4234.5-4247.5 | -2.3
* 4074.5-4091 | -0.3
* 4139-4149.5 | -0.3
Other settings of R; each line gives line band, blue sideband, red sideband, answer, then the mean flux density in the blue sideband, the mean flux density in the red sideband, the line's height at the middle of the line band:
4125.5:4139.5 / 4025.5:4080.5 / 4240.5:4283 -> 0.5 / 22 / 24.6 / 23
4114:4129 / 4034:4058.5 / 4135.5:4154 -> -0.1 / 22.6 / 22.3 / 22.4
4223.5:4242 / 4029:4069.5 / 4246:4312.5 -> -1.2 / 22.1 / 22.5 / 22.4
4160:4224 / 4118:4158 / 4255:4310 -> -1.6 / 22.2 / 22.3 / 22.2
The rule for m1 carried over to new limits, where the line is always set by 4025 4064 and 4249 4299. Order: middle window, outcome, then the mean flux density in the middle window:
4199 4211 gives 0.03 mag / 22.4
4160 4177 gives 0.01 mag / 22.5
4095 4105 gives 0.18 mag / 18.8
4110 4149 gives 0.00 mag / 22.4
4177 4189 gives 0.02 mag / 22.4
